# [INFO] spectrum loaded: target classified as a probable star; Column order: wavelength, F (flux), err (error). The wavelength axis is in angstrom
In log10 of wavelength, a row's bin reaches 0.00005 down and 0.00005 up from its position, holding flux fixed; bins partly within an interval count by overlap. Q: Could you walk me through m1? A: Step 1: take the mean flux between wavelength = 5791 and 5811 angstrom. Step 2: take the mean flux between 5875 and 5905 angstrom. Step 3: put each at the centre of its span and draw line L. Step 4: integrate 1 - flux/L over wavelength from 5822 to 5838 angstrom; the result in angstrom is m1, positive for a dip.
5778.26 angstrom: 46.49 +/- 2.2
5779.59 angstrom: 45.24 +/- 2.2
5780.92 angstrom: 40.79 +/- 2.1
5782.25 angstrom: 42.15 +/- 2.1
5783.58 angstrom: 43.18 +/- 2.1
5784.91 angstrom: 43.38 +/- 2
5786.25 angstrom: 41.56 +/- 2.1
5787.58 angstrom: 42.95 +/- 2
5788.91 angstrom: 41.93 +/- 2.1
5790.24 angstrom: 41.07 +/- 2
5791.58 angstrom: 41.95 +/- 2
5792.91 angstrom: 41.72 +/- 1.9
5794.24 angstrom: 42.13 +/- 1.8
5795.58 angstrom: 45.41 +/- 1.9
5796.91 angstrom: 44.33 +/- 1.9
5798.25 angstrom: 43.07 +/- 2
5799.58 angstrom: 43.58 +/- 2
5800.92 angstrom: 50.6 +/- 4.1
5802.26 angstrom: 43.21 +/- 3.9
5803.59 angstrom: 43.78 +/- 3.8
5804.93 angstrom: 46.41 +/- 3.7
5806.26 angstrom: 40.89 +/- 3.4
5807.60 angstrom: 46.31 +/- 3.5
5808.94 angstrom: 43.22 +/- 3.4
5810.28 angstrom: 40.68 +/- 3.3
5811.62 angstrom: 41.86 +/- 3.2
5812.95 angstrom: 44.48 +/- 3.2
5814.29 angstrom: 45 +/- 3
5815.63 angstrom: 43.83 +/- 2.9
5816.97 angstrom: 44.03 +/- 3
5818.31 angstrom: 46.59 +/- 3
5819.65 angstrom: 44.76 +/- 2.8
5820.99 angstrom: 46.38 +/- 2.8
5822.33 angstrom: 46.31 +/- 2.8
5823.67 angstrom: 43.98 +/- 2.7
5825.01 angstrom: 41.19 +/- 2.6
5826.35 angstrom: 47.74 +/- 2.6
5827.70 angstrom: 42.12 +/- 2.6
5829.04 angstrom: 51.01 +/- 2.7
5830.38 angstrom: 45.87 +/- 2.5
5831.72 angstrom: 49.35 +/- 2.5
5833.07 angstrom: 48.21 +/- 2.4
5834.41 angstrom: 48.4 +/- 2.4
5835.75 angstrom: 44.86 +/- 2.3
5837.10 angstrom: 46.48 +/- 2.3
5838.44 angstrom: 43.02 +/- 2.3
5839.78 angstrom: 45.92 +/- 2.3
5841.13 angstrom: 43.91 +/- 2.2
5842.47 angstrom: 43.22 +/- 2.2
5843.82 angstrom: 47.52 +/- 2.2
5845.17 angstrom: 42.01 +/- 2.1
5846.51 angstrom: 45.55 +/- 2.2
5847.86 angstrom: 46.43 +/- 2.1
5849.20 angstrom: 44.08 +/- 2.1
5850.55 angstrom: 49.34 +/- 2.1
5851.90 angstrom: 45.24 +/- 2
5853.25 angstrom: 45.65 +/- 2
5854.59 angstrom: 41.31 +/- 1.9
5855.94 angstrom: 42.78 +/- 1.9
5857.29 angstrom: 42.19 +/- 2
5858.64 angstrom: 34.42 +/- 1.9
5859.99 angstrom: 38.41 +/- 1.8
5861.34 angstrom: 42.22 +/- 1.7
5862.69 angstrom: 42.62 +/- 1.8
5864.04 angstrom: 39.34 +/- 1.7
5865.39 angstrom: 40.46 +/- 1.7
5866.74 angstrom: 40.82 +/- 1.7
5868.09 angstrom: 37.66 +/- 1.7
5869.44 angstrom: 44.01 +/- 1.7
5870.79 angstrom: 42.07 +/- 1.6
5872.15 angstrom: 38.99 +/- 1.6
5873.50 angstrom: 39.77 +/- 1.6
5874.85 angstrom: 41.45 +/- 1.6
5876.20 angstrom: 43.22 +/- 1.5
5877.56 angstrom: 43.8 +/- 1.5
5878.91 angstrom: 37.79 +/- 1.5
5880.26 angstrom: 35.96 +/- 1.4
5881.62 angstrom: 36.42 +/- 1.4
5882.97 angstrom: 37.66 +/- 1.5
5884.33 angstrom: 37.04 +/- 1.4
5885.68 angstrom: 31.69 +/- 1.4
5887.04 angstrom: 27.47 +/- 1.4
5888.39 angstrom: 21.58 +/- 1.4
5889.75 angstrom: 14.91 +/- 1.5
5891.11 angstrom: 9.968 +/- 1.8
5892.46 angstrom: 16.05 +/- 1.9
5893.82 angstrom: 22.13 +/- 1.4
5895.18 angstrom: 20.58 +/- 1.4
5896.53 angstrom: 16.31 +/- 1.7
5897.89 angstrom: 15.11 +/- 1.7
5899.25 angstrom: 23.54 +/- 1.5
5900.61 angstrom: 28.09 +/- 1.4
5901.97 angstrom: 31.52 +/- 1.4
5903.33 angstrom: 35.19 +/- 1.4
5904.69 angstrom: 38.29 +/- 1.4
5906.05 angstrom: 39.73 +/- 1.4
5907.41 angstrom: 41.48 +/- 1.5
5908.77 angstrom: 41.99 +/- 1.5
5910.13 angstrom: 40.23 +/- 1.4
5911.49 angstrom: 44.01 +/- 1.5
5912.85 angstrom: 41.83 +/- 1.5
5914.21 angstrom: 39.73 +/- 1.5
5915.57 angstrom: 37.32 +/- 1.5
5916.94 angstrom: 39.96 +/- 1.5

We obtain -3.1 angstrom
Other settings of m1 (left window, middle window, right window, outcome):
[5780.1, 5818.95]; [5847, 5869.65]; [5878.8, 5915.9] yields -4.02 angstrom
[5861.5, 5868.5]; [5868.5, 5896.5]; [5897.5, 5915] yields 5.00 angstrom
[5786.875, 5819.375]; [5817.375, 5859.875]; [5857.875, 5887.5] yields -3.79 angstrom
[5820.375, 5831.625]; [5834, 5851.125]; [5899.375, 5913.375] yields -0.50 angstrom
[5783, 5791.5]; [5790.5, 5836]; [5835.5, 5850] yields -1.33 angstrom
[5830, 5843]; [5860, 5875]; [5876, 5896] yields -2.43 angstrom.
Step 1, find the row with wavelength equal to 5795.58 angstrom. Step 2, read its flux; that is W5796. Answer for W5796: 45.41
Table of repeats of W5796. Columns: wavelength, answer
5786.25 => 41.56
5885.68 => 31.69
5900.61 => 28.09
